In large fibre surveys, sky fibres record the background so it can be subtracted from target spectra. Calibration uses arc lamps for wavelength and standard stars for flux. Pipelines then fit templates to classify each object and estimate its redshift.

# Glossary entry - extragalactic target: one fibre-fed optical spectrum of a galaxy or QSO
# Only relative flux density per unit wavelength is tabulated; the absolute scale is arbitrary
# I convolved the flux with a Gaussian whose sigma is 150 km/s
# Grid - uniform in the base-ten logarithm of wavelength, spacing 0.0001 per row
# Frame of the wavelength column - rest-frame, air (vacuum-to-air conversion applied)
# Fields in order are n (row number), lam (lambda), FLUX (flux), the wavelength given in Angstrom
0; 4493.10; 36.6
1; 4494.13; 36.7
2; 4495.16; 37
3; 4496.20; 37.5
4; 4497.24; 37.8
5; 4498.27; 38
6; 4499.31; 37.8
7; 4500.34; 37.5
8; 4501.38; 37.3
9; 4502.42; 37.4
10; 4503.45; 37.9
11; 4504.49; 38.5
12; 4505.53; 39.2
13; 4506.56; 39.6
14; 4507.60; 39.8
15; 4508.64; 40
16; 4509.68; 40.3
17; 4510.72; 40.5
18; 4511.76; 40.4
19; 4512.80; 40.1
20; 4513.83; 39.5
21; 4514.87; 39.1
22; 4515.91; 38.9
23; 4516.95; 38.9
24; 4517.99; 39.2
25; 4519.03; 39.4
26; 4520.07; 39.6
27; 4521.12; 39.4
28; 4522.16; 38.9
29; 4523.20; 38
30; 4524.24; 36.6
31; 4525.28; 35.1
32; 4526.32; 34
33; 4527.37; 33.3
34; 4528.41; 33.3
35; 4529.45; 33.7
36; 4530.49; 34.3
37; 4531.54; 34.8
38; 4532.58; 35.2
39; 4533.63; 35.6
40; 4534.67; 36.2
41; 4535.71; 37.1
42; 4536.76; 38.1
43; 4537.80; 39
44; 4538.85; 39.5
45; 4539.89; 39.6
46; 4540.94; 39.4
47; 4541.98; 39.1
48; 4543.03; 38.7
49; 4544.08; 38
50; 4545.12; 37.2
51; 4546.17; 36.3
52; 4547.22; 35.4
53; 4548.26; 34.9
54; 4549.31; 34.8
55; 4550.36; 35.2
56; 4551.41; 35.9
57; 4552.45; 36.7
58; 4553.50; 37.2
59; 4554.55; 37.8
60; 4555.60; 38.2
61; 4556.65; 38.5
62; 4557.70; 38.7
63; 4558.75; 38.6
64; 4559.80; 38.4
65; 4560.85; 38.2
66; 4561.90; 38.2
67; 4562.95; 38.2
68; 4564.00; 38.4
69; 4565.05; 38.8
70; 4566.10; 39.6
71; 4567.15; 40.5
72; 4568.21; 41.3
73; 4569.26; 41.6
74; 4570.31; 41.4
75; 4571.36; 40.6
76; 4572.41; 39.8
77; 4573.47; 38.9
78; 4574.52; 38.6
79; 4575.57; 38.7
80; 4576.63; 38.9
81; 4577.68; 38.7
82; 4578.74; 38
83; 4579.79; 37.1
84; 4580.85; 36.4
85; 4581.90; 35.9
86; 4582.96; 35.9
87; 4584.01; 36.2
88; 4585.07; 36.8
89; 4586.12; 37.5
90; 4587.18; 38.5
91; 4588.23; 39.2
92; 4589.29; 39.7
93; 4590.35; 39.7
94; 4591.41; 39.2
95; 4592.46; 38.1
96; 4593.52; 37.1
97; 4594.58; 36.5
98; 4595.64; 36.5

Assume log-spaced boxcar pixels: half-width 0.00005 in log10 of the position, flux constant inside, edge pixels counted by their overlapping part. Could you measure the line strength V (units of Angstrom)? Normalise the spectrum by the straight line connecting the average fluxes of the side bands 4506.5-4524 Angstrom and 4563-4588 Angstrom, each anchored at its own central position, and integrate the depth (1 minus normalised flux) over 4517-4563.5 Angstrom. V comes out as 2.3 Angstrom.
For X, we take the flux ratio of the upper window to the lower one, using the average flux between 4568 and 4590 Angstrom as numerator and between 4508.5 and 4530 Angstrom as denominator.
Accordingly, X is 1.01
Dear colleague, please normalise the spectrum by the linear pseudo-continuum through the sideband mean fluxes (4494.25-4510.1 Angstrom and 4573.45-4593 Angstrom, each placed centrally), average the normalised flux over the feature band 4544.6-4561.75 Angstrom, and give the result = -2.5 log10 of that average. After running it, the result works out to 0.03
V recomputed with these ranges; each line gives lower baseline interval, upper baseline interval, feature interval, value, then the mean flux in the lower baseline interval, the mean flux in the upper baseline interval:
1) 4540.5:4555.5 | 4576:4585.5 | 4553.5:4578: -1.39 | 36.9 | 37.1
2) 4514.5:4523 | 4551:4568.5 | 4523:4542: 1.24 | 39.1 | 38.4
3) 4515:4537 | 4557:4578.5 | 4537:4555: 0.26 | 36.7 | 39.3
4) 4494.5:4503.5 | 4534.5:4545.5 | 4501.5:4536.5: 0.27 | 37.6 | 38.5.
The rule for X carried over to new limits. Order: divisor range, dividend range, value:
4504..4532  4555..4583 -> 1.02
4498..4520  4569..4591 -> 0.98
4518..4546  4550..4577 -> 1.05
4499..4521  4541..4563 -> 0.96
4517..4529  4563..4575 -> 1.08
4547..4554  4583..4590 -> 1.06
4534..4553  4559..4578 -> 1.06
